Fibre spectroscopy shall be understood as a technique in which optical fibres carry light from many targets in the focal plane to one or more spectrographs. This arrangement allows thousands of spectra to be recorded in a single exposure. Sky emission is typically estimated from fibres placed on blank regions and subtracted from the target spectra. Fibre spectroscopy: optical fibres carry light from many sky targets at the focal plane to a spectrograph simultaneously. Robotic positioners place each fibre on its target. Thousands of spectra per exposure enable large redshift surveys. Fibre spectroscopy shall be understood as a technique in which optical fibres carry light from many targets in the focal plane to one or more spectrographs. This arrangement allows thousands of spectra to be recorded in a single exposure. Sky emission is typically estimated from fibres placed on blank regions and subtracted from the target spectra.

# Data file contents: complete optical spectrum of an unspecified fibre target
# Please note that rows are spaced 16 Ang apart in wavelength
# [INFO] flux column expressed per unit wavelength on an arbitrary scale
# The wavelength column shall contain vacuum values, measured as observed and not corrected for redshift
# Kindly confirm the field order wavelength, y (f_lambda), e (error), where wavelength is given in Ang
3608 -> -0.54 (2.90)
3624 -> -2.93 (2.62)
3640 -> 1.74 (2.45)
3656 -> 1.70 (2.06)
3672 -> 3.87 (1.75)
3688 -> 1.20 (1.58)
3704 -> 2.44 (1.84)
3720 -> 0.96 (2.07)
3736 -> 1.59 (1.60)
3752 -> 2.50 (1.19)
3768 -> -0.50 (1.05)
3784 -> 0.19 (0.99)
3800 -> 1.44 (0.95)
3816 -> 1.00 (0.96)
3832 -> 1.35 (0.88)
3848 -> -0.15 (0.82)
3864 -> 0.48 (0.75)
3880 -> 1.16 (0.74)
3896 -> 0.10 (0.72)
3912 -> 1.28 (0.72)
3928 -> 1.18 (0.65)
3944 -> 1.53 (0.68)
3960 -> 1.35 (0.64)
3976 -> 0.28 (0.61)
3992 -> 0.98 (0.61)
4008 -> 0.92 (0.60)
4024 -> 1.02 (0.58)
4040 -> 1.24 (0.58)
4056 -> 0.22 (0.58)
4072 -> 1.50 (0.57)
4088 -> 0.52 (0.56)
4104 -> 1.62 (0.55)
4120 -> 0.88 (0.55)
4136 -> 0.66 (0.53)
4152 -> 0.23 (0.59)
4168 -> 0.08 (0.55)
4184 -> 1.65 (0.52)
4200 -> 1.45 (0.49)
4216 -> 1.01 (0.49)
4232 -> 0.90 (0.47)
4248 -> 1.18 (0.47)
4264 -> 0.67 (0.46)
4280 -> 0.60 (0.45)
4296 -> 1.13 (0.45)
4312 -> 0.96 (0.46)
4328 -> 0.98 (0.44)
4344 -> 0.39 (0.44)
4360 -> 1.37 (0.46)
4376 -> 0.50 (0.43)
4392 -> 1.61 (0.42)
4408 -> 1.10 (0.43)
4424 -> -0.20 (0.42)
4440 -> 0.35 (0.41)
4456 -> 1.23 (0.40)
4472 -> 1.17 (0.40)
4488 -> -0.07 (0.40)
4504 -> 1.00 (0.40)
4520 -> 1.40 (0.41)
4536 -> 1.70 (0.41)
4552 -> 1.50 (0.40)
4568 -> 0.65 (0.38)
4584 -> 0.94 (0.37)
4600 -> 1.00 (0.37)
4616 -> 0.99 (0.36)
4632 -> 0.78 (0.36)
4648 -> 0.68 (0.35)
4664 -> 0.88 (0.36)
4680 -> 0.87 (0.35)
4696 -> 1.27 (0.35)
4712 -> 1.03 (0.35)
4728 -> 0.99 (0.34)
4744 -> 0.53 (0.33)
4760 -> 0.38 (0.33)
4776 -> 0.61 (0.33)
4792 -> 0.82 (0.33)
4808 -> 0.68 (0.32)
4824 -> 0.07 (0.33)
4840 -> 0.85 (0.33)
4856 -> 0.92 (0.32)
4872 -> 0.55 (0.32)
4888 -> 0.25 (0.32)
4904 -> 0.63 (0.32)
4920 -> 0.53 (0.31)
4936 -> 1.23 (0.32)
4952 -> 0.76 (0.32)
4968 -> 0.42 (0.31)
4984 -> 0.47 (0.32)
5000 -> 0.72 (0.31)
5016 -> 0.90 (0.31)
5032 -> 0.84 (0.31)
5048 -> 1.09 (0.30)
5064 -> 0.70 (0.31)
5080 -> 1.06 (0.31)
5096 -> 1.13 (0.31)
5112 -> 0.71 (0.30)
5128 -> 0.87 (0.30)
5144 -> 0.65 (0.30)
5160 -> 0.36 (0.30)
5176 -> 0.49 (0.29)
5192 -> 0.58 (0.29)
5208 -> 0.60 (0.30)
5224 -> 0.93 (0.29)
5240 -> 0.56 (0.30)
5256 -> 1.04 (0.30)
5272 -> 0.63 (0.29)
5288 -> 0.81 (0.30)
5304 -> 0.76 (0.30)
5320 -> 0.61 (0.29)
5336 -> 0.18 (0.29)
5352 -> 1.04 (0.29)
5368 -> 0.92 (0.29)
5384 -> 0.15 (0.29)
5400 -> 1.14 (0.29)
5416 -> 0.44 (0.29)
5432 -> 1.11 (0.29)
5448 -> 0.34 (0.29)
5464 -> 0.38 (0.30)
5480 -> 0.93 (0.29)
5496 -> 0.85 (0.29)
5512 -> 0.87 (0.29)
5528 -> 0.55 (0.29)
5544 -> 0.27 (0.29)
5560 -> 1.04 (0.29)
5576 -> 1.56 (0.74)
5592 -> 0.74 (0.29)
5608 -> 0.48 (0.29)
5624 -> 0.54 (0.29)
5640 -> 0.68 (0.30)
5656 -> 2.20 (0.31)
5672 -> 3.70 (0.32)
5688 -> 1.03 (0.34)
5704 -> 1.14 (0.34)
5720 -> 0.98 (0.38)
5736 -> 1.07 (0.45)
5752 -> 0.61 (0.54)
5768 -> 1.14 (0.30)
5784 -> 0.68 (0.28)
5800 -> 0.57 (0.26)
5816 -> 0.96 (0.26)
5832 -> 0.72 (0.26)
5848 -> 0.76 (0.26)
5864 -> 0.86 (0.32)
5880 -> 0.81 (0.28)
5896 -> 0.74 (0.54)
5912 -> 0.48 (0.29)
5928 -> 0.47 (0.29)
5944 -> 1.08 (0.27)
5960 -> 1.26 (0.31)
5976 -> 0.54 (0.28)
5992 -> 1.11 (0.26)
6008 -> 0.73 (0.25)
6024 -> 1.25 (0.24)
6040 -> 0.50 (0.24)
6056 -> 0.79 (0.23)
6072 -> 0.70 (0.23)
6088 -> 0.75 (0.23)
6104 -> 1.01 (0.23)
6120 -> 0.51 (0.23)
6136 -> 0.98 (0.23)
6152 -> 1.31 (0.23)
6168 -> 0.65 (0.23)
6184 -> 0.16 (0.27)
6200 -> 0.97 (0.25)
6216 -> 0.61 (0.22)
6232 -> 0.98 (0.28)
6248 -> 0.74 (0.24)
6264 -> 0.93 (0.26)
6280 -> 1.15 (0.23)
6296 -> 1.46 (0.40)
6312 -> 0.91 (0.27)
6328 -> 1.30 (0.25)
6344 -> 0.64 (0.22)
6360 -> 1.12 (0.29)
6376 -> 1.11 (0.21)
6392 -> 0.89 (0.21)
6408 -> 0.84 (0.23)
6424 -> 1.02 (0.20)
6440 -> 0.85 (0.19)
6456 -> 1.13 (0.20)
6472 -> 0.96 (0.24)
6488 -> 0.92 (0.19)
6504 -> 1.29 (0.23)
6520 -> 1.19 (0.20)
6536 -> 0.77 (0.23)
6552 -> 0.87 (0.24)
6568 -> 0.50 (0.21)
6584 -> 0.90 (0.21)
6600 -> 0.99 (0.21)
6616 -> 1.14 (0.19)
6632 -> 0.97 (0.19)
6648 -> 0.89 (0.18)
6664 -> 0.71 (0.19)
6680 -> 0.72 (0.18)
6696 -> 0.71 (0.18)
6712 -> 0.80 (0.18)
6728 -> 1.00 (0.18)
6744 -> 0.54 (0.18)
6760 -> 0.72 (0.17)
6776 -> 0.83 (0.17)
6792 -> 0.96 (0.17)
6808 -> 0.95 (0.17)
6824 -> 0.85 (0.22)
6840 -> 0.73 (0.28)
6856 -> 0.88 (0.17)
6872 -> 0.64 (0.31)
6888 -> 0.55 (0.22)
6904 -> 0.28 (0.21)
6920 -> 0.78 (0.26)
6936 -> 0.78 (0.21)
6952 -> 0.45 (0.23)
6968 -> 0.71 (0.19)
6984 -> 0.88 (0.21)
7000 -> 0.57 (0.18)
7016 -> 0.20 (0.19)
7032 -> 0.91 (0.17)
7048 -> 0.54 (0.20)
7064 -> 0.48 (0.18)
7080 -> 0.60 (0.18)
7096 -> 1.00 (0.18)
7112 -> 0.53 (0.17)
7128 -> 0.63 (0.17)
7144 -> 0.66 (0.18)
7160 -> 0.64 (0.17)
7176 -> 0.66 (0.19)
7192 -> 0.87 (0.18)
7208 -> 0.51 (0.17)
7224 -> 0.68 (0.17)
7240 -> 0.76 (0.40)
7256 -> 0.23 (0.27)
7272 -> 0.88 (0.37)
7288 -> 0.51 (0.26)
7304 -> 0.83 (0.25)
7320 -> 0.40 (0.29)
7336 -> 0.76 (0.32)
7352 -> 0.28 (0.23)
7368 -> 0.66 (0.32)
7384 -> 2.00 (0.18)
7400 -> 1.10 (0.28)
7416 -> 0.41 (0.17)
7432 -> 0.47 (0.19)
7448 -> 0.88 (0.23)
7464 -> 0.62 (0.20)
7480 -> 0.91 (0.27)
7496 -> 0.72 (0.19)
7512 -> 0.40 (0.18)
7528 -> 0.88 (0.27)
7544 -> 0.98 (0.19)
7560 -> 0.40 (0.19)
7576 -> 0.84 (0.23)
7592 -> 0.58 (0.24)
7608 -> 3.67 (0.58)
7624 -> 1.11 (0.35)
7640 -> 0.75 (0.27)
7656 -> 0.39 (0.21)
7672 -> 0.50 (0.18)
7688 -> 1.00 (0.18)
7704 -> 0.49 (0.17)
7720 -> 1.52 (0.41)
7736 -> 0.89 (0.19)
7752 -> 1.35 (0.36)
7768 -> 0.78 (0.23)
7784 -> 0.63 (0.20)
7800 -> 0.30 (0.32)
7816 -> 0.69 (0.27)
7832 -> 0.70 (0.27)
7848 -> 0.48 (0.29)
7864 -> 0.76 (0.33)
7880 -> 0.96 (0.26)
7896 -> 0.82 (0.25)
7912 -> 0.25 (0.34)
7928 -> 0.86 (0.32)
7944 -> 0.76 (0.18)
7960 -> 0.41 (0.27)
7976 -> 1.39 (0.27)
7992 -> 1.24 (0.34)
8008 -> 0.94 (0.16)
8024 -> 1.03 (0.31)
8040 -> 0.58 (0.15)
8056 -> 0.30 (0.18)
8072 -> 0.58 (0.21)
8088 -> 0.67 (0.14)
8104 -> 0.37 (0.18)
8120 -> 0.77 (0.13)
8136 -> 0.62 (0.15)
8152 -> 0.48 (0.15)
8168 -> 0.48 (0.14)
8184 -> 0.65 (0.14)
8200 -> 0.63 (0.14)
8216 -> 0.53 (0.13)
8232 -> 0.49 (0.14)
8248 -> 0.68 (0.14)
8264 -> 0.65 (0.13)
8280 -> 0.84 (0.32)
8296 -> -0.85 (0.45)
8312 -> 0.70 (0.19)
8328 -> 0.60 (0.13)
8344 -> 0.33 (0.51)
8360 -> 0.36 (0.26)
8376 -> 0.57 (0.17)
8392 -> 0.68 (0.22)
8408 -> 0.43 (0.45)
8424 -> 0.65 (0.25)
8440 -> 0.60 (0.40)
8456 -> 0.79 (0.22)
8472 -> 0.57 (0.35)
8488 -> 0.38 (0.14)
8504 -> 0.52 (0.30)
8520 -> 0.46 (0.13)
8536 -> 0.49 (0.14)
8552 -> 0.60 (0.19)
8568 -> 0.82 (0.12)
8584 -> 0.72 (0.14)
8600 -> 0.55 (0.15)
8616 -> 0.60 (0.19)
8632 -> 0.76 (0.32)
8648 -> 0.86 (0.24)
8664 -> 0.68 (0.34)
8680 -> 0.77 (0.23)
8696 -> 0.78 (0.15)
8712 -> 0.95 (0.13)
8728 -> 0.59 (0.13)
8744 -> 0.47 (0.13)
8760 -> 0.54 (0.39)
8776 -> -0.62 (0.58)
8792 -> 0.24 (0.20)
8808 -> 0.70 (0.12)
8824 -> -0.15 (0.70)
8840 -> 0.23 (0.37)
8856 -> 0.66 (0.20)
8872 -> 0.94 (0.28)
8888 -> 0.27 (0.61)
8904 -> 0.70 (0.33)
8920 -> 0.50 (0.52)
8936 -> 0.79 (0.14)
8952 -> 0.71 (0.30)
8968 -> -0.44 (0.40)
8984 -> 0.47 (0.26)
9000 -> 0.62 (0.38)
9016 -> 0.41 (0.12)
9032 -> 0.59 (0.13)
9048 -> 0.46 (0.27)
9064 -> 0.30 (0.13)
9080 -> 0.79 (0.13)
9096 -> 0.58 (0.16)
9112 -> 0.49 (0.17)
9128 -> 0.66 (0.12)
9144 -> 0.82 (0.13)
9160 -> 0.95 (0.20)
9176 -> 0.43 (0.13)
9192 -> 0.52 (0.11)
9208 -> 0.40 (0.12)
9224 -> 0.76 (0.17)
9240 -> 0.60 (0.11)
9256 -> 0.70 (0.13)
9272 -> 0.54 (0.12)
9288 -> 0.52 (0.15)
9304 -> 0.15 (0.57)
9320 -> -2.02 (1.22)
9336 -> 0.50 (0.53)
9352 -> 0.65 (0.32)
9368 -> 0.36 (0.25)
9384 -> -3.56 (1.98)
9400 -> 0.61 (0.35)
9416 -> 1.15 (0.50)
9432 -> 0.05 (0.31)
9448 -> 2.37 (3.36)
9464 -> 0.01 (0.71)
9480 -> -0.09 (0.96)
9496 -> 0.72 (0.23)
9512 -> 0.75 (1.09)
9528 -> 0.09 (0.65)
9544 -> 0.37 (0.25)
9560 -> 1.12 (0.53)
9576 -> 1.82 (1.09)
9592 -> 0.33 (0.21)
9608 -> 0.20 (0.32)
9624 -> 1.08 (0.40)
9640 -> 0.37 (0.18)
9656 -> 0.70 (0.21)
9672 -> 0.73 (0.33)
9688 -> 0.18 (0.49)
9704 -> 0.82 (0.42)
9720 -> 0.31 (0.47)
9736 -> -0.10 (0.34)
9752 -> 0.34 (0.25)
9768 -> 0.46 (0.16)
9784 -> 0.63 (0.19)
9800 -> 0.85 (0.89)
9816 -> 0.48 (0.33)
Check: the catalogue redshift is 0.52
